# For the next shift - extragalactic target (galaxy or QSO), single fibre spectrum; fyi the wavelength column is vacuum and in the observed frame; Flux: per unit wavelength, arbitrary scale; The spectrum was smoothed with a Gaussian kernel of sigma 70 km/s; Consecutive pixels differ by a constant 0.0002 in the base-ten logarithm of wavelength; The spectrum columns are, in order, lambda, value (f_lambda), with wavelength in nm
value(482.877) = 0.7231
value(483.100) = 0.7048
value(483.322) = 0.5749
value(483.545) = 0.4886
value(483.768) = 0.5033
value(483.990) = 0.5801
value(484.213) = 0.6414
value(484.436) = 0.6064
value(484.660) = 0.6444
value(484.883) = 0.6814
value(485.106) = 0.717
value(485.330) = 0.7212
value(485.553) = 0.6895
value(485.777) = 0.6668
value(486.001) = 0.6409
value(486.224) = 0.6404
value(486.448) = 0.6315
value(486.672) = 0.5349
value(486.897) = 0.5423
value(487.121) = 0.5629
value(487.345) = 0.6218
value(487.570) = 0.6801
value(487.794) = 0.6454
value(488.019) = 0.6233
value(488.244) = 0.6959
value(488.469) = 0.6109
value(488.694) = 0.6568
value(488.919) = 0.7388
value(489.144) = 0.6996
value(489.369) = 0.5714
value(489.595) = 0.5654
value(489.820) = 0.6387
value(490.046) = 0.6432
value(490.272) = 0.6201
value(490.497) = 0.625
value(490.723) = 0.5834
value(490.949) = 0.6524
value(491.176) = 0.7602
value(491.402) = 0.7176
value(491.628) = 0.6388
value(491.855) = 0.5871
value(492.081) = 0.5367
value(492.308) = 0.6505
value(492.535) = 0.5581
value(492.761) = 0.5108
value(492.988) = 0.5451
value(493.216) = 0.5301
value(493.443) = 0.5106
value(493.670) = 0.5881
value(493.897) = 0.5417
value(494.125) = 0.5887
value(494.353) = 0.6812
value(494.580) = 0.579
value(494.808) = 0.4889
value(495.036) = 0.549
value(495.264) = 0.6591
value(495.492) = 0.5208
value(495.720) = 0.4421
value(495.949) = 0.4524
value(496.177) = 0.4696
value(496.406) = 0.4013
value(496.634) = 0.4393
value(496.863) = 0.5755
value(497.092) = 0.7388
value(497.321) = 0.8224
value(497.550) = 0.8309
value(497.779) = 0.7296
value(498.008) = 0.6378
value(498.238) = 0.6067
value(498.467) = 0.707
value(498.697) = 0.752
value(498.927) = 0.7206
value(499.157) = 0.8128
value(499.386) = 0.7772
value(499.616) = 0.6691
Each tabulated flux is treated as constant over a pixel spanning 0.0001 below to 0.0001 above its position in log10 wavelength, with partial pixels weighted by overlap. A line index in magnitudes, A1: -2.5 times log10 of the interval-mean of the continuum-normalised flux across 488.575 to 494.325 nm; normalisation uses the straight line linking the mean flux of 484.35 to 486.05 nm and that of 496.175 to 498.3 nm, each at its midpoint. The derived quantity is 0.071 mag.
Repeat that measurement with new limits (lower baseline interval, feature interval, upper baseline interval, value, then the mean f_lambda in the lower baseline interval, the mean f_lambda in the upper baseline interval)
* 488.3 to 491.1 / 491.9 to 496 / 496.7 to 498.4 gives 0.21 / 0.637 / 0.698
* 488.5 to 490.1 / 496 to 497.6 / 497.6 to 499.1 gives 0.16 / 0.643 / 0.703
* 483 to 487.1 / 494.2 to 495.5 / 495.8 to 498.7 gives 0.07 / 0.621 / 0.621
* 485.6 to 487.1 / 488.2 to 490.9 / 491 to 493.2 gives -0.05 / 0.61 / 0.609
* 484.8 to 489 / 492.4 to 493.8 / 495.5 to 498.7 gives 0.15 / 0.647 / 0.607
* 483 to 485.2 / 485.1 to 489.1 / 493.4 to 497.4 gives -0.08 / 0.613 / 0.557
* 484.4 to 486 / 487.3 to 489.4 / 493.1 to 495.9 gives -0.04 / 0.676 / 0.554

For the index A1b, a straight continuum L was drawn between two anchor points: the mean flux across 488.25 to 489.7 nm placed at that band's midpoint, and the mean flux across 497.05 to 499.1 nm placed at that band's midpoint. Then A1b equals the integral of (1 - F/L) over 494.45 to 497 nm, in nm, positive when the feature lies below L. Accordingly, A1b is 0.71 nm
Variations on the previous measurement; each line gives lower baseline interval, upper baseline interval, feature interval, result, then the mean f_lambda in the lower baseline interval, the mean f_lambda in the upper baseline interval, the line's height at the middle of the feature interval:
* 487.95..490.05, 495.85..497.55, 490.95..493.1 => 0.02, 0.645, 0.577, 0.618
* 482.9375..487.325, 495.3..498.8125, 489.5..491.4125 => -0.08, 0.621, 0.61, 0.616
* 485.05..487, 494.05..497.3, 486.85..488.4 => -0.01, 0.641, 0.549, 0.626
